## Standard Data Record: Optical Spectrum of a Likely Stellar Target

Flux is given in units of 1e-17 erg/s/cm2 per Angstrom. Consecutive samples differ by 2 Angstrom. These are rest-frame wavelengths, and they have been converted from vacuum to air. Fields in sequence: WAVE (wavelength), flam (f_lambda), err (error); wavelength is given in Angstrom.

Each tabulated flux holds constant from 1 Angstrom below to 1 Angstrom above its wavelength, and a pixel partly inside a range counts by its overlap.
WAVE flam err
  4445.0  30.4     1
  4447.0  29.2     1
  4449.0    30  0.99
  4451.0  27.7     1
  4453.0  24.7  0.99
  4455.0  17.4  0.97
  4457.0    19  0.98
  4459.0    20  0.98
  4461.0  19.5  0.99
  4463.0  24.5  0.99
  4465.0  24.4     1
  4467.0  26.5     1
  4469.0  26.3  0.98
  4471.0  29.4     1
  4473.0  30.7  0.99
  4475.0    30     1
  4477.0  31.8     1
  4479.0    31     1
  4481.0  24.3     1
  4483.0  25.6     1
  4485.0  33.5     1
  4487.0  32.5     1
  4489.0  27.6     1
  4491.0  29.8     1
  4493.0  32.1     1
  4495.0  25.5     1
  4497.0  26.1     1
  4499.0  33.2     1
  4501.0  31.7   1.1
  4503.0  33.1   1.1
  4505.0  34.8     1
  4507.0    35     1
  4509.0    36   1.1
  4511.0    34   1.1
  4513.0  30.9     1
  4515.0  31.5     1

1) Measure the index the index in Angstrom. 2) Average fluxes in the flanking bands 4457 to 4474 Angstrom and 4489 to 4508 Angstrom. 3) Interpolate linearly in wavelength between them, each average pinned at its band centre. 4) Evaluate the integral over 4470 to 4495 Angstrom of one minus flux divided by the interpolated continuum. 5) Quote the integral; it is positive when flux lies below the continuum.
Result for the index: -1.5 Angstrom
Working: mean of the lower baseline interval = 24.8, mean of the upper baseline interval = 31.1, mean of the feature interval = 29.7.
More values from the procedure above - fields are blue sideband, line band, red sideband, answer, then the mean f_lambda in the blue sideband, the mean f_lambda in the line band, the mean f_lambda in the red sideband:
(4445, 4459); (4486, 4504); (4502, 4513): 1.08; 24.7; 30.2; 34.2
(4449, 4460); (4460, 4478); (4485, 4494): -0.66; 22.5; 27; 30.8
